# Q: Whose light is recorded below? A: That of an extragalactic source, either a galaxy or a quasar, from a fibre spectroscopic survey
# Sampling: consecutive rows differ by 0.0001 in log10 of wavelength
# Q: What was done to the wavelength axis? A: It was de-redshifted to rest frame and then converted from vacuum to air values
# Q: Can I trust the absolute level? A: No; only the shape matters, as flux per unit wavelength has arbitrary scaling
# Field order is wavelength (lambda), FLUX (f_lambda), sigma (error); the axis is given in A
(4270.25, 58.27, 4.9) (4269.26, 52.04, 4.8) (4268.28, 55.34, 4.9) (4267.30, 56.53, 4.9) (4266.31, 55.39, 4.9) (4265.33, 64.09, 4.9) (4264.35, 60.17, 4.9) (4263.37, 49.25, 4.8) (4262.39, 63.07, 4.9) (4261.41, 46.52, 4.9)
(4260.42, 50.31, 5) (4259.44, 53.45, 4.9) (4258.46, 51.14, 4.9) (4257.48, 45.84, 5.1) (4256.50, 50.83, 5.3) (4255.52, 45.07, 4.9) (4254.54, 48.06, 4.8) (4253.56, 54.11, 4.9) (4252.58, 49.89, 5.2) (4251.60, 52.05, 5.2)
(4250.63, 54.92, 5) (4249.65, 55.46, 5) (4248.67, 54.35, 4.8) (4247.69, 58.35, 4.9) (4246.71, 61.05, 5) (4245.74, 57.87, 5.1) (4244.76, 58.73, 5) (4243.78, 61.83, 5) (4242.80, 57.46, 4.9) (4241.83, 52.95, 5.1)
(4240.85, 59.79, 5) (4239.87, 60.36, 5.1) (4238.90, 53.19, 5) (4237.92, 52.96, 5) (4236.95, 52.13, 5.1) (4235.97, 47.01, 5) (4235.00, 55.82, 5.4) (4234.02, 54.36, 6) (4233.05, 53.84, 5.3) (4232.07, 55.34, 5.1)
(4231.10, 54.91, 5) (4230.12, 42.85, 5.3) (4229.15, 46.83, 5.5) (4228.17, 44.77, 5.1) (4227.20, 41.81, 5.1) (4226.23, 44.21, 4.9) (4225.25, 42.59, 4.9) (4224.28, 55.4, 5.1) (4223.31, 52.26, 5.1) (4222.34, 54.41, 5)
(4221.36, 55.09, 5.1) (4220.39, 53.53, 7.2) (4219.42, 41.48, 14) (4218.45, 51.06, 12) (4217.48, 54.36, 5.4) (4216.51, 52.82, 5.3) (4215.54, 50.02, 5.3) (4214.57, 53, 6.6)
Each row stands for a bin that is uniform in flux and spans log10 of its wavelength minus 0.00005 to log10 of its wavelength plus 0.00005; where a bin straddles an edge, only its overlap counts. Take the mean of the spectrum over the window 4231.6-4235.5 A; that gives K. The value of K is 54.8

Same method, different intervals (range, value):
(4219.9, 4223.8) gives 53.8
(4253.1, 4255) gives 51.1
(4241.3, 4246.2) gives 57.7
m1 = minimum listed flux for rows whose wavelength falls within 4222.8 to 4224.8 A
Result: 52.26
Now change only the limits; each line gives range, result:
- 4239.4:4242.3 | 52.95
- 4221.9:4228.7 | 41.81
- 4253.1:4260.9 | 45.07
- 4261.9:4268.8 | 49.25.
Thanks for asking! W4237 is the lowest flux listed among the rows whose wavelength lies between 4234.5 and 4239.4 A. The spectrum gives 47.01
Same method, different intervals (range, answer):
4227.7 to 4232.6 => 42.85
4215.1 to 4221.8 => 41.48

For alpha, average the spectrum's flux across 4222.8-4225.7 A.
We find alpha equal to 50.3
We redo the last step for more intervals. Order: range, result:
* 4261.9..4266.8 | 58.5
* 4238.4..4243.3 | 56.7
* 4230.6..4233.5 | 54.5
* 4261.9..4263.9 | 56.3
